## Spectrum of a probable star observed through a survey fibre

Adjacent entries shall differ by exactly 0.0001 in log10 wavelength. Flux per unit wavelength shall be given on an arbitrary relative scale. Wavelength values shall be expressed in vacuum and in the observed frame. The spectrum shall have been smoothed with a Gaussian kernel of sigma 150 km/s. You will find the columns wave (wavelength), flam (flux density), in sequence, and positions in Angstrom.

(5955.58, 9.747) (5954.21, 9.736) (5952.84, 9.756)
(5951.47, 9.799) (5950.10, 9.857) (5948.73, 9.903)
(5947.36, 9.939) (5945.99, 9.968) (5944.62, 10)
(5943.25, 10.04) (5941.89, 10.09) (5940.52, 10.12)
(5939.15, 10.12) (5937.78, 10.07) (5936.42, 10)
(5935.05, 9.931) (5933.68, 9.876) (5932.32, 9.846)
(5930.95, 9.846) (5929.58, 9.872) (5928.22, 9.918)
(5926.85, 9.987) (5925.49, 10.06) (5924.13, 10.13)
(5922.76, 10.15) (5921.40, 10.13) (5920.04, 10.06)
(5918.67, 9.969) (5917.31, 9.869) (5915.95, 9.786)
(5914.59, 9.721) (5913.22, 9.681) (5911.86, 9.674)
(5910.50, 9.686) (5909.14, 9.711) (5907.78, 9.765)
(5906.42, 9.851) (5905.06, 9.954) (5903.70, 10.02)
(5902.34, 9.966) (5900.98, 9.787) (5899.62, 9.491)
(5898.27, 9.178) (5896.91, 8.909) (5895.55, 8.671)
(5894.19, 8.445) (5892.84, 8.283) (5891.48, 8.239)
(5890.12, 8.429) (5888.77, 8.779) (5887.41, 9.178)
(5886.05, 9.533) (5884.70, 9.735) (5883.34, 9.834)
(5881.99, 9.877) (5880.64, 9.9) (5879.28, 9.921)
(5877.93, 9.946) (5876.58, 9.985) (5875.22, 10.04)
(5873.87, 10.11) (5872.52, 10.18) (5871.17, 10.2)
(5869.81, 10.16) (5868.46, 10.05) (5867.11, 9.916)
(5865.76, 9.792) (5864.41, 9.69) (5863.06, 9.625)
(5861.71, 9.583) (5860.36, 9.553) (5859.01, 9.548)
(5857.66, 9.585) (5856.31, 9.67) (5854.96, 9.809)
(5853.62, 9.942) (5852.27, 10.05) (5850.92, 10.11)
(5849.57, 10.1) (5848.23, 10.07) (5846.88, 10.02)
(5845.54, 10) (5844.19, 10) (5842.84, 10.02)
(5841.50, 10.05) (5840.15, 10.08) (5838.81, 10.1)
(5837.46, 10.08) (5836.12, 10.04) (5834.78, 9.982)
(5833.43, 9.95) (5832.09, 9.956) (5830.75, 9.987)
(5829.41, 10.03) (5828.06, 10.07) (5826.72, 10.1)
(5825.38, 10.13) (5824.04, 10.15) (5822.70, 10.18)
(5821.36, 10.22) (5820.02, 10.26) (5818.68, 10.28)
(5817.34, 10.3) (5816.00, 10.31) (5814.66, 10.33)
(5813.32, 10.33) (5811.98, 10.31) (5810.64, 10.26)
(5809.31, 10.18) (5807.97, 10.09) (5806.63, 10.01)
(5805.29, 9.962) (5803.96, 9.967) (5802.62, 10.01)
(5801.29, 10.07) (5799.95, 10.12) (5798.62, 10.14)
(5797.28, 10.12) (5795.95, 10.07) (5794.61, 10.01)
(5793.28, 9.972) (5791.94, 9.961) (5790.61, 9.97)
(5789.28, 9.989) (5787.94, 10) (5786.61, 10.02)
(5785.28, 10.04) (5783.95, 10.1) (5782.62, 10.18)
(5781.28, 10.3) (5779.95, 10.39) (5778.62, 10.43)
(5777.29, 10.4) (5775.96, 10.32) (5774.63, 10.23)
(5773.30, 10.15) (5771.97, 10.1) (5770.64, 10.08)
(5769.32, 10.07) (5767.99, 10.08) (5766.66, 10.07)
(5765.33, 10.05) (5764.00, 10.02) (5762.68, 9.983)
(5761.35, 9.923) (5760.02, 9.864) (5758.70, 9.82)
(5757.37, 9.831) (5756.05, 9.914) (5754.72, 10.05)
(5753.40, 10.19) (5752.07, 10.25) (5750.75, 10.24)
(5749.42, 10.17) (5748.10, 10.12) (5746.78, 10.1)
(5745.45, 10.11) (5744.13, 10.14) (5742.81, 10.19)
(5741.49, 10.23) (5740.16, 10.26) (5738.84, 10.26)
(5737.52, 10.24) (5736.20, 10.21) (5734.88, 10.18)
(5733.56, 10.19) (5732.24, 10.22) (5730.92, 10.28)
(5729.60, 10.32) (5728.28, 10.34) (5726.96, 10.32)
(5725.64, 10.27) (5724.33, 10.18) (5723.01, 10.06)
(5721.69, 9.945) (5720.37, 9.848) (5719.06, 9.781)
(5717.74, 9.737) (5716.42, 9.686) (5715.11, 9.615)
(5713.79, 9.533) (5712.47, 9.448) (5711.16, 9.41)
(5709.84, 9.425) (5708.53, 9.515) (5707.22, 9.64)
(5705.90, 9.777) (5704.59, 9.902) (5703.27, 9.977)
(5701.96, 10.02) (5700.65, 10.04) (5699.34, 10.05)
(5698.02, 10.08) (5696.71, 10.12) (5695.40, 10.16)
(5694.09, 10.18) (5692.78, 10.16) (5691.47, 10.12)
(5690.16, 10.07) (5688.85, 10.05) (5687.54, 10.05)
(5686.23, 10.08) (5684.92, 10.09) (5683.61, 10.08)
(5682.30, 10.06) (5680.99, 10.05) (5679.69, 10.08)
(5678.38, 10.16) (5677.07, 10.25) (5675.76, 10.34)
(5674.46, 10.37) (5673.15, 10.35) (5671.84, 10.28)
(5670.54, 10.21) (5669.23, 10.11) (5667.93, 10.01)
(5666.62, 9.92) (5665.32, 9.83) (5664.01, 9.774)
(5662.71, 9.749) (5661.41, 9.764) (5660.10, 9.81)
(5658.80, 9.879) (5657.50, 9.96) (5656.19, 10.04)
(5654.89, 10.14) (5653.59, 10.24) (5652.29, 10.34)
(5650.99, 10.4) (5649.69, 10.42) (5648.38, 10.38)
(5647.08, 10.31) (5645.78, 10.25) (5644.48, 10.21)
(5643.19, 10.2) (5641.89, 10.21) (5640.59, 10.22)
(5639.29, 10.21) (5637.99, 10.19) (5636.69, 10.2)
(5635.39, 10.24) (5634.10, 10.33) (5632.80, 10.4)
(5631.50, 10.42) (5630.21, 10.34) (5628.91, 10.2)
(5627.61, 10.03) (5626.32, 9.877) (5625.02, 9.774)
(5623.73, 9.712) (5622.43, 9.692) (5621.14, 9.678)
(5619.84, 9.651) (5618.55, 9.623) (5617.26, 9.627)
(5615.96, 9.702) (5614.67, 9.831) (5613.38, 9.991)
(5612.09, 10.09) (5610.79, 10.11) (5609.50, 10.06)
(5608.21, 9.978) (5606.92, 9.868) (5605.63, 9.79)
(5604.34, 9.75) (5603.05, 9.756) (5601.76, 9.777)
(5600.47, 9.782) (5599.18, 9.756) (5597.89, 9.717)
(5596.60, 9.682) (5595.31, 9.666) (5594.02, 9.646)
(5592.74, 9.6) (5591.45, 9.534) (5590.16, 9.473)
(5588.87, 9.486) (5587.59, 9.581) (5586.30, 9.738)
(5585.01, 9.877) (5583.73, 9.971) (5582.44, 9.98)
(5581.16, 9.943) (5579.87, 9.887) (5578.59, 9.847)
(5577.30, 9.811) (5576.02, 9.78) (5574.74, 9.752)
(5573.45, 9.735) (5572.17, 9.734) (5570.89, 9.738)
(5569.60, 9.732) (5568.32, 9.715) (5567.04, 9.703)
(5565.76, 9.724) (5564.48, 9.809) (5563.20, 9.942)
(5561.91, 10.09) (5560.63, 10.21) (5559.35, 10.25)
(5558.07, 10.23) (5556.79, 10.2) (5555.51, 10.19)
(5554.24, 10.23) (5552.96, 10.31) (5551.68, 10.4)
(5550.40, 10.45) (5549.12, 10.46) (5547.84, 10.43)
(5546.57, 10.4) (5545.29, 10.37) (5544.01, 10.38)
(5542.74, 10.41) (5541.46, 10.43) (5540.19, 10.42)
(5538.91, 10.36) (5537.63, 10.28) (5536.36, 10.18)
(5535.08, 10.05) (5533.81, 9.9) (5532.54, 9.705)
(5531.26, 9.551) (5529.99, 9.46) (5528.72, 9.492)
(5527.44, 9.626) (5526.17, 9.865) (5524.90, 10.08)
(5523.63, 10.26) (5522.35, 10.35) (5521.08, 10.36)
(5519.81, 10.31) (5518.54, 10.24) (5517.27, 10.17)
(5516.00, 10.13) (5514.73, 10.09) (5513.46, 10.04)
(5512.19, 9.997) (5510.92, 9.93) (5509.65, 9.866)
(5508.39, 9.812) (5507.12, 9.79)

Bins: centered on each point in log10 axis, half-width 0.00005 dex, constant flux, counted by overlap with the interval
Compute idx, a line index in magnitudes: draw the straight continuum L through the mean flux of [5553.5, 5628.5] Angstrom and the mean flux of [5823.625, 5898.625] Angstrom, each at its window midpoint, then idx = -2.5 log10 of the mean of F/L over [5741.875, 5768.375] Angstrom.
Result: -0.03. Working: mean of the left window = 9.83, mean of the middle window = 10.1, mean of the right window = 9.74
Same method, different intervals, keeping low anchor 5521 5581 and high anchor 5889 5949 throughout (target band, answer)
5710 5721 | 0.030 mag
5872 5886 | -0.022 mag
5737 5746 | -0.037 mag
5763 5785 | -0.037 mag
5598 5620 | 0.017 mag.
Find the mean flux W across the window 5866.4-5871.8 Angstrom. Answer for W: 10.1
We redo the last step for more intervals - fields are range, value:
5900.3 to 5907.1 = 9.91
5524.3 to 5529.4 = 9.76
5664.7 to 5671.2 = 10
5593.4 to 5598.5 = 9.67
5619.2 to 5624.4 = 9.68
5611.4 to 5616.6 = 9.91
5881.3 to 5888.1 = 9.63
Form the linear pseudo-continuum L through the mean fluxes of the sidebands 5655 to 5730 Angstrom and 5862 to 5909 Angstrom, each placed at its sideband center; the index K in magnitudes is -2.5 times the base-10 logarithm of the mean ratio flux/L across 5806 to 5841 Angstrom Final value -0.05 mag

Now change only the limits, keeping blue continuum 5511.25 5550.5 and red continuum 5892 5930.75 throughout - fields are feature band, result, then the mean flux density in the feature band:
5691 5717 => 0.01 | 9.84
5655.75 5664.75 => 0.01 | 9.84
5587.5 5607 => 0.04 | 9.68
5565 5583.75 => 0.03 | 9.8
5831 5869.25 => -0.02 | 9.91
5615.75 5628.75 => 0.03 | 9.75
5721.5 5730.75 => -0.04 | 10.2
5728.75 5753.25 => -0.04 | 10.2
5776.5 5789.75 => -0.04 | 10.2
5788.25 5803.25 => -0.03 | 10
